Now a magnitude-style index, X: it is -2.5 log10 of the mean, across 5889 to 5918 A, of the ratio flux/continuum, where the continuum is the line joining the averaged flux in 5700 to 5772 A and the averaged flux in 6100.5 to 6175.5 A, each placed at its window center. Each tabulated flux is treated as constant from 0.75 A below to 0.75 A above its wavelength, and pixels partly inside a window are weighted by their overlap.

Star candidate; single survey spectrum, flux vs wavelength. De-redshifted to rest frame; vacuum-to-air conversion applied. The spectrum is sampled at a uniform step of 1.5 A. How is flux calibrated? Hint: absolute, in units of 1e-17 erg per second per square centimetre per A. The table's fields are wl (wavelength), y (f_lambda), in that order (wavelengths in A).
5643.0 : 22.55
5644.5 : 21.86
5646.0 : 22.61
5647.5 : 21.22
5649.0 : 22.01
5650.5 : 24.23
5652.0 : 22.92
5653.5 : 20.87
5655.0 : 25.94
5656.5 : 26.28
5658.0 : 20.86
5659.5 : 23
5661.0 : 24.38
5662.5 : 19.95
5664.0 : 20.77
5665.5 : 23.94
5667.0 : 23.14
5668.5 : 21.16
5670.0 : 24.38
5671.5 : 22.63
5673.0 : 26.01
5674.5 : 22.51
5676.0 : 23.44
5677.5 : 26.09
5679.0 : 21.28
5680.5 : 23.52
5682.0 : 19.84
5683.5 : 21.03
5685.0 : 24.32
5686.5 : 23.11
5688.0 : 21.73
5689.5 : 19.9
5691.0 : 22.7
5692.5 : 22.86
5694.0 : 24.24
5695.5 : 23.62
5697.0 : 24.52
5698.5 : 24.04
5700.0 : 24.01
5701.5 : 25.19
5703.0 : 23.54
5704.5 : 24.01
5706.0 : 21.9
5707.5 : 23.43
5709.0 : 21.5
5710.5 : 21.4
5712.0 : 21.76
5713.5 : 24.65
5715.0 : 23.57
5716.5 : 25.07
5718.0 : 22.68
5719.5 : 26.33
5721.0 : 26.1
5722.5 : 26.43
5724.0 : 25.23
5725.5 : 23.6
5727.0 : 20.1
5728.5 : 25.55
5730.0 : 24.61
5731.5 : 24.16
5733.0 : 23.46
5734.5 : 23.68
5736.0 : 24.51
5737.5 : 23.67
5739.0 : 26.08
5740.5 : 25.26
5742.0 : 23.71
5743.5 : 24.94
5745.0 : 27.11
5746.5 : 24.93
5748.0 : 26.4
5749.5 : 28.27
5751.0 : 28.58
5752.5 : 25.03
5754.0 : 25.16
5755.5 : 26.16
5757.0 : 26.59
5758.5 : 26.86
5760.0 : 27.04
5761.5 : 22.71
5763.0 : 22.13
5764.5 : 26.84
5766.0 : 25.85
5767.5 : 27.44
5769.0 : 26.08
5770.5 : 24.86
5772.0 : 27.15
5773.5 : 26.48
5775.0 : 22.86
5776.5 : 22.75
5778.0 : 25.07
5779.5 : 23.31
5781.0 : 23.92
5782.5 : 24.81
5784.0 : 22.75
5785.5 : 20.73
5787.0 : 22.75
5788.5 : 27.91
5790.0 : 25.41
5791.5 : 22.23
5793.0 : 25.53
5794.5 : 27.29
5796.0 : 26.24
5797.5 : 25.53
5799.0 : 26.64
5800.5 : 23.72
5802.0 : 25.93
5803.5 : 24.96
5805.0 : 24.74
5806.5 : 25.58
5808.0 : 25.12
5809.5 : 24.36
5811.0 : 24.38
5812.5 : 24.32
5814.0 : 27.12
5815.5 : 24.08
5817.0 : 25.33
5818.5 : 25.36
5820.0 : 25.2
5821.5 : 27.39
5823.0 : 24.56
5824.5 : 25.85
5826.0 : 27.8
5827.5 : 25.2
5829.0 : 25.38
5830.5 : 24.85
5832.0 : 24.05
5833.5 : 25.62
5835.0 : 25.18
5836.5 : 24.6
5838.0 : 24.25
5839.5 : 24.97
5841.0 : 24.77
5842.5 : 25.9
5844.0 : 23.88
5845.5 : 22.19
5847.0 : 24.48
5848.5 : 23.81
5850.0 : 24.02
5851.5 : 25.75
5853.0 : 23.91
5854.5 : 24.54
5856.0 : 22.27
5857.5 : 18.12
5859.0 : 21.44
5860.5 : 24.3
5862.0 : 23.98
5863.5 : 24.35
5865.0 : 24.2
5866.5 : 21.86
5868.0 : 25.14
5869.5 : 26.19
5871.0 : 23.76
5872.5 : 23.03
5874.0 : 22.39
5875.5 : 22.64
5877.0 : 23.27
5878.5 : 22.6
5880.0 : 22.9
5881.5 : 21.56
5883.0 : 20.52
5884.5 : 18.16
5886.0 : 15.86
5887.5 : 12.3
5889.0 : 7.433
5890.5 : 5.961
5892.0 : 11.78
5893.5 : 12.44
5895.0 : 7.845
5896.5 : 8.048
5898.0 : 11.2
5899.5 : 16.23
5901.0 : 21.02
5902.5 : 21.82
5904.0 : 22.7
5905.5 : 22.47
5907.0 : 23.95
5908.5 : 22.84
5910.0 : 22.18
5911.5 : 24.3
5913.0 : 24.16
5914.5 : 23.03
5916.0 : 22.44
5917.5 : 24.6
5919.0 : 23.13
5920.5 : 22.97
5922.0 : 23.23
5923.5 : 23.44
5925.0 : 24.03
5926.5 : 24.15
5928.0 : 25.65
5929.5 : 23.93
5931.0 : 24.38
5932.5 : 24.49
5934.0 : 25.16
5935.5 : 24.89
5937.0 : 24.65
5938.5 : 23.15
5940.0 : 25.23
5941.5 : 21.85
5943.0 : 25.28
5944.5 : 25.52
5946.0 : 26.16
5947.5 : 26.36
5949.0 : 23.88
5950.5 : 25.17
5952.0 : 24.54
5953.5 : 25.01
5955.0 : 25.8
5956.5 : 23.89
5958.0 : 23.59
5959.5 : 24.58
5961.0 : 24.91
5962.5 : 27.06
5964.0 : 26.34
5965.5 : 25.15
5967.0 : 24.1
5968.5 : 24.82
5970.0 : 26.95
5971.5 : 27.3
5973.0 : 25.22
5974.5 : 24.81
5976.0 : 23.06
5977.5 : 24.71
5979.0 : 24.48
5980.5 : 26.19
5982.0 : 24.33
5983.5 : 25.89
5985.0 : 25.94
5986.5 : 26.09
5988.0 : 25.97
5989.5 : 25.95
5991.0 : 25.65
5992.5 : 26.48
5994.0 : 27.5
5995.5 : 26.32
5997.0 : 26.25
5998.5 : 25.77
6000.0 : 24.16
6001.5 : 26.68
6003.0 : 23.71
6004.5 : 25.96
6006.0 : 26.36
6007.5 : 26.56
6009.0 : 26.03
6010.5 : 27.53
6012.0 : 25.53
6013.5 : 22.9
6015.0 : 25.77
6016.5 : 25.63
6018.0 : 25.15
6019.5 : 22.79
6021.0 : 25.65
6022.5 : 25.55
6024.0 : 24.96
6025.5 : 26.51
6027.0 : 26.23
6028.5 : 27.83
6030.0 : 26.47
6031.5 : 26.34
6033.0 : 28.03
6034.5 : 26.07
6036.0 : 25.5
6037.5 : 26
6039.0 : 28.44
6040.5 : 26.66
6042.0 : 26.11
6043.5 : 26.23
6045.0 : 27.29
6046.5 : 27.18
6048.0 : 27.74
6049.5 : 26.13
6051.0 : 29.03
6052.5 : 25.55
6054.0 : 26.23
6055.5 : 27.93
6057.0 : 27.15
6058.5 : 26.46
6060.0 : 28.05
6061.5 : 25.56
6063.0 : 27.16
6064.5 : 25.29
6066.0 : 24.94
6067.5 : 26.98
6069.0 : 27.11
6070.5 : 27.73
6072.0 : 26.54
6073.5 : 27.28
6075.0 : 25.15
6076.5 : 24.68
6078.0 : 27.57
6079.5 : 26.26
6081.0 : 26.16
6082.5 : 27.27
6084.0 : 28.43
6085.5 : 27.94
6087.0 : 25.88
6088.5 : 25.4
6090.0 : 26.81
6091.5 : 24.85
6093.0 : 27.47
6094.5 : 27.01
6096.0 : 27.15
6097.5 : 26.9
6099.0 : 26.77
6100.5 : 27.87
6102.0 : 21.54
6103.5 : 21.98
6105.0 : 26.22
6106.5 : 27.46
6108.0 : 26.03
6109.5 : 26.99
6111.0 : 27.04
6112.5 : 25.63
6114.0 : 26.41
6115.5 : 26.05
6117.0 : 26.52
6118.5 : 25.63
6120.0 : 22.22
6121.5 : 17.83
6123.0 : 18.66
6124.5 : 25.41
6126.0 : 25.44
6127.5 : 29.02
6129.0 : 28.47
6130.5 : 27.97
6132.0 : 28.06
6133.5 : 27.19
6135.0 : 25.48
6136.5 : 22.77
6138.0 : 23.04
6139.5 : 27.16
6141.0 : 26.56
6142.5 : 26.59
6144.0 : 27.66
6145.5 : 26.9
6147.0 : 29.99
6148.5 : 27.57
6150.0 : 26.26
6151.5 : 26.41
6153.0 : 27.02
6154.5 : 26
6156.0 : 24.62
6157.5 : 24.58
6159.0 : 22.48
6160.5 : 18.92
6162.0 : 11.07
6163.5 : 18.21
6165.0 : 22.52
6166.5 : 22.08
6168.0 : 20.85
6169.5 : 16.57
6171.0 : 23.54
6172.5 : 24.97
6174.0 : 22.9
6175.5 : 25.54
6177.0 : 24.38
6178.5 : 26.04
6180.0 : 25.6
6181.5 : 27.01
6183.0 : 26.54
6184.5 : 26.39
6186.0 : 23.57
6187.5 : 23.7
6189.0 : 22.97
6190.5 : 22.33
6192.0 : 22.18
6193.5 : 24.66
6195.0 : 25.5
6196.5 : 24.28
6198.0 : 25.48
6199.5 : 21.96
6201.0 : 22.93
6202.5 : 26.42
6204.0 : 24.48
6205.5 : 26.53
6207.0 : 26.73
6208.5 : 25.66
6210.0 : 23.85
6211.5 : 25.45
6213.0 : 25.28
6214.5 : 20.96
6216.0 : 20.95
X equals 0.34 mag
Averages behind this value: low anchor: 24.8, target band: 18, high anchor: 24.5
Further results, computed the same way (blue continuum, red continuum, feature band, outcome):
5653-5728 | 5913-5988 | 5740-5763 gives -0.10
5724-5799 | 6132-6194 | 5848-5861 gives 0.08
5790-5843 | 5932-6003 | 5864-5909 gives 0.32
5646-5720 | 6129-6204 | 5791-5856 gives -0.07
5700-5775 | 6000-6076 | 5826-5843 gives 0.01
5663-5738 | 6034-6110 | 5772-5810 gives -0.02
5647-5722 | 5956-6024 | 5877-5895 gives 0.50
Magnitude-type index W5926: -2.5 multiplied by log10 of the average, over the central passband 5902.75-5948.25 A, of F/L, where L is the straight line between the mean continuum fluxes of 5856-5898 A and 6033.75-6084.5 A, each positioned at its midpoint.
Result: -0.15 mag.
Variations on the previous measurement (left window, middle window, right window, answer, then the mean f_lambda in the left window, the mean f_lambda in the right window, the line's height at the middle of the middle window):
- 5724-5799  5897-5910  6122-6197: 0.225 mag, 25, 24.5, 24.8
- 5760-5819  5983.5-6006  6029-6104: 0.009 mag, 24.9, 26.5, 26.1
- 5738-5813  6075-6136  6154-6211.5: -0.090 mag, 25.2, 23.5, 23.9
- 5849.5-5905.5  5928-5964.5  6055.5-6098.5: -0.129 mag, 19.6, 26.6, 22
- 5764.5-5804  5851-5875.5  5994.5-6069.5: 0.088 mag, 25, 26.2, 25.4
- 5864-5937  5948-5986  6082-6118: -0.116 mag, 20.7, 26.3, 22.6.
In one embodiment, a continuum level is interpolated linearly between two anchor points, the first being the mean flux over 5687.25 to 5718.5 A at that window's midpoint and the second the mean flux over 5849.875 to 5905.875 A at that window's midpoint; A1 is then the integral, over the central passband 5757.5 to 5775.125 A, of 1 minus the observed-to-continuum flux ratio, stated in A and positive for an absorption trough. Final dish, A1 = -3.0 A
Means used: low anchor 23.2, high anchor 19.6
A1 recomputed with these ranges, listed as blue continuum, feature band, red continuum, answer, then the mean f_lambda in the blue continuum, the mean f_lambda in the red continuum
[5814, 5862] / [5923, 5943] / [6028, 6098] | 0.9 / 24.5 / 26.7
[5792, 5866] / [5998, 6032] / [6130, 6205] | -1.6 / 24.7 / 24.4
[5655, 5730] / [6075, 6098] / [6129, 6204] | -2.3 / 23.3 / 24.4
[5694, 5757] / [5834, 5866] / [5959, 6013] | 1.5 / 24.5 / 25.7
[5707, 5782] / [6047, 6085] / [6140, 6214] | -3.6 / 24.8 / 24.3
